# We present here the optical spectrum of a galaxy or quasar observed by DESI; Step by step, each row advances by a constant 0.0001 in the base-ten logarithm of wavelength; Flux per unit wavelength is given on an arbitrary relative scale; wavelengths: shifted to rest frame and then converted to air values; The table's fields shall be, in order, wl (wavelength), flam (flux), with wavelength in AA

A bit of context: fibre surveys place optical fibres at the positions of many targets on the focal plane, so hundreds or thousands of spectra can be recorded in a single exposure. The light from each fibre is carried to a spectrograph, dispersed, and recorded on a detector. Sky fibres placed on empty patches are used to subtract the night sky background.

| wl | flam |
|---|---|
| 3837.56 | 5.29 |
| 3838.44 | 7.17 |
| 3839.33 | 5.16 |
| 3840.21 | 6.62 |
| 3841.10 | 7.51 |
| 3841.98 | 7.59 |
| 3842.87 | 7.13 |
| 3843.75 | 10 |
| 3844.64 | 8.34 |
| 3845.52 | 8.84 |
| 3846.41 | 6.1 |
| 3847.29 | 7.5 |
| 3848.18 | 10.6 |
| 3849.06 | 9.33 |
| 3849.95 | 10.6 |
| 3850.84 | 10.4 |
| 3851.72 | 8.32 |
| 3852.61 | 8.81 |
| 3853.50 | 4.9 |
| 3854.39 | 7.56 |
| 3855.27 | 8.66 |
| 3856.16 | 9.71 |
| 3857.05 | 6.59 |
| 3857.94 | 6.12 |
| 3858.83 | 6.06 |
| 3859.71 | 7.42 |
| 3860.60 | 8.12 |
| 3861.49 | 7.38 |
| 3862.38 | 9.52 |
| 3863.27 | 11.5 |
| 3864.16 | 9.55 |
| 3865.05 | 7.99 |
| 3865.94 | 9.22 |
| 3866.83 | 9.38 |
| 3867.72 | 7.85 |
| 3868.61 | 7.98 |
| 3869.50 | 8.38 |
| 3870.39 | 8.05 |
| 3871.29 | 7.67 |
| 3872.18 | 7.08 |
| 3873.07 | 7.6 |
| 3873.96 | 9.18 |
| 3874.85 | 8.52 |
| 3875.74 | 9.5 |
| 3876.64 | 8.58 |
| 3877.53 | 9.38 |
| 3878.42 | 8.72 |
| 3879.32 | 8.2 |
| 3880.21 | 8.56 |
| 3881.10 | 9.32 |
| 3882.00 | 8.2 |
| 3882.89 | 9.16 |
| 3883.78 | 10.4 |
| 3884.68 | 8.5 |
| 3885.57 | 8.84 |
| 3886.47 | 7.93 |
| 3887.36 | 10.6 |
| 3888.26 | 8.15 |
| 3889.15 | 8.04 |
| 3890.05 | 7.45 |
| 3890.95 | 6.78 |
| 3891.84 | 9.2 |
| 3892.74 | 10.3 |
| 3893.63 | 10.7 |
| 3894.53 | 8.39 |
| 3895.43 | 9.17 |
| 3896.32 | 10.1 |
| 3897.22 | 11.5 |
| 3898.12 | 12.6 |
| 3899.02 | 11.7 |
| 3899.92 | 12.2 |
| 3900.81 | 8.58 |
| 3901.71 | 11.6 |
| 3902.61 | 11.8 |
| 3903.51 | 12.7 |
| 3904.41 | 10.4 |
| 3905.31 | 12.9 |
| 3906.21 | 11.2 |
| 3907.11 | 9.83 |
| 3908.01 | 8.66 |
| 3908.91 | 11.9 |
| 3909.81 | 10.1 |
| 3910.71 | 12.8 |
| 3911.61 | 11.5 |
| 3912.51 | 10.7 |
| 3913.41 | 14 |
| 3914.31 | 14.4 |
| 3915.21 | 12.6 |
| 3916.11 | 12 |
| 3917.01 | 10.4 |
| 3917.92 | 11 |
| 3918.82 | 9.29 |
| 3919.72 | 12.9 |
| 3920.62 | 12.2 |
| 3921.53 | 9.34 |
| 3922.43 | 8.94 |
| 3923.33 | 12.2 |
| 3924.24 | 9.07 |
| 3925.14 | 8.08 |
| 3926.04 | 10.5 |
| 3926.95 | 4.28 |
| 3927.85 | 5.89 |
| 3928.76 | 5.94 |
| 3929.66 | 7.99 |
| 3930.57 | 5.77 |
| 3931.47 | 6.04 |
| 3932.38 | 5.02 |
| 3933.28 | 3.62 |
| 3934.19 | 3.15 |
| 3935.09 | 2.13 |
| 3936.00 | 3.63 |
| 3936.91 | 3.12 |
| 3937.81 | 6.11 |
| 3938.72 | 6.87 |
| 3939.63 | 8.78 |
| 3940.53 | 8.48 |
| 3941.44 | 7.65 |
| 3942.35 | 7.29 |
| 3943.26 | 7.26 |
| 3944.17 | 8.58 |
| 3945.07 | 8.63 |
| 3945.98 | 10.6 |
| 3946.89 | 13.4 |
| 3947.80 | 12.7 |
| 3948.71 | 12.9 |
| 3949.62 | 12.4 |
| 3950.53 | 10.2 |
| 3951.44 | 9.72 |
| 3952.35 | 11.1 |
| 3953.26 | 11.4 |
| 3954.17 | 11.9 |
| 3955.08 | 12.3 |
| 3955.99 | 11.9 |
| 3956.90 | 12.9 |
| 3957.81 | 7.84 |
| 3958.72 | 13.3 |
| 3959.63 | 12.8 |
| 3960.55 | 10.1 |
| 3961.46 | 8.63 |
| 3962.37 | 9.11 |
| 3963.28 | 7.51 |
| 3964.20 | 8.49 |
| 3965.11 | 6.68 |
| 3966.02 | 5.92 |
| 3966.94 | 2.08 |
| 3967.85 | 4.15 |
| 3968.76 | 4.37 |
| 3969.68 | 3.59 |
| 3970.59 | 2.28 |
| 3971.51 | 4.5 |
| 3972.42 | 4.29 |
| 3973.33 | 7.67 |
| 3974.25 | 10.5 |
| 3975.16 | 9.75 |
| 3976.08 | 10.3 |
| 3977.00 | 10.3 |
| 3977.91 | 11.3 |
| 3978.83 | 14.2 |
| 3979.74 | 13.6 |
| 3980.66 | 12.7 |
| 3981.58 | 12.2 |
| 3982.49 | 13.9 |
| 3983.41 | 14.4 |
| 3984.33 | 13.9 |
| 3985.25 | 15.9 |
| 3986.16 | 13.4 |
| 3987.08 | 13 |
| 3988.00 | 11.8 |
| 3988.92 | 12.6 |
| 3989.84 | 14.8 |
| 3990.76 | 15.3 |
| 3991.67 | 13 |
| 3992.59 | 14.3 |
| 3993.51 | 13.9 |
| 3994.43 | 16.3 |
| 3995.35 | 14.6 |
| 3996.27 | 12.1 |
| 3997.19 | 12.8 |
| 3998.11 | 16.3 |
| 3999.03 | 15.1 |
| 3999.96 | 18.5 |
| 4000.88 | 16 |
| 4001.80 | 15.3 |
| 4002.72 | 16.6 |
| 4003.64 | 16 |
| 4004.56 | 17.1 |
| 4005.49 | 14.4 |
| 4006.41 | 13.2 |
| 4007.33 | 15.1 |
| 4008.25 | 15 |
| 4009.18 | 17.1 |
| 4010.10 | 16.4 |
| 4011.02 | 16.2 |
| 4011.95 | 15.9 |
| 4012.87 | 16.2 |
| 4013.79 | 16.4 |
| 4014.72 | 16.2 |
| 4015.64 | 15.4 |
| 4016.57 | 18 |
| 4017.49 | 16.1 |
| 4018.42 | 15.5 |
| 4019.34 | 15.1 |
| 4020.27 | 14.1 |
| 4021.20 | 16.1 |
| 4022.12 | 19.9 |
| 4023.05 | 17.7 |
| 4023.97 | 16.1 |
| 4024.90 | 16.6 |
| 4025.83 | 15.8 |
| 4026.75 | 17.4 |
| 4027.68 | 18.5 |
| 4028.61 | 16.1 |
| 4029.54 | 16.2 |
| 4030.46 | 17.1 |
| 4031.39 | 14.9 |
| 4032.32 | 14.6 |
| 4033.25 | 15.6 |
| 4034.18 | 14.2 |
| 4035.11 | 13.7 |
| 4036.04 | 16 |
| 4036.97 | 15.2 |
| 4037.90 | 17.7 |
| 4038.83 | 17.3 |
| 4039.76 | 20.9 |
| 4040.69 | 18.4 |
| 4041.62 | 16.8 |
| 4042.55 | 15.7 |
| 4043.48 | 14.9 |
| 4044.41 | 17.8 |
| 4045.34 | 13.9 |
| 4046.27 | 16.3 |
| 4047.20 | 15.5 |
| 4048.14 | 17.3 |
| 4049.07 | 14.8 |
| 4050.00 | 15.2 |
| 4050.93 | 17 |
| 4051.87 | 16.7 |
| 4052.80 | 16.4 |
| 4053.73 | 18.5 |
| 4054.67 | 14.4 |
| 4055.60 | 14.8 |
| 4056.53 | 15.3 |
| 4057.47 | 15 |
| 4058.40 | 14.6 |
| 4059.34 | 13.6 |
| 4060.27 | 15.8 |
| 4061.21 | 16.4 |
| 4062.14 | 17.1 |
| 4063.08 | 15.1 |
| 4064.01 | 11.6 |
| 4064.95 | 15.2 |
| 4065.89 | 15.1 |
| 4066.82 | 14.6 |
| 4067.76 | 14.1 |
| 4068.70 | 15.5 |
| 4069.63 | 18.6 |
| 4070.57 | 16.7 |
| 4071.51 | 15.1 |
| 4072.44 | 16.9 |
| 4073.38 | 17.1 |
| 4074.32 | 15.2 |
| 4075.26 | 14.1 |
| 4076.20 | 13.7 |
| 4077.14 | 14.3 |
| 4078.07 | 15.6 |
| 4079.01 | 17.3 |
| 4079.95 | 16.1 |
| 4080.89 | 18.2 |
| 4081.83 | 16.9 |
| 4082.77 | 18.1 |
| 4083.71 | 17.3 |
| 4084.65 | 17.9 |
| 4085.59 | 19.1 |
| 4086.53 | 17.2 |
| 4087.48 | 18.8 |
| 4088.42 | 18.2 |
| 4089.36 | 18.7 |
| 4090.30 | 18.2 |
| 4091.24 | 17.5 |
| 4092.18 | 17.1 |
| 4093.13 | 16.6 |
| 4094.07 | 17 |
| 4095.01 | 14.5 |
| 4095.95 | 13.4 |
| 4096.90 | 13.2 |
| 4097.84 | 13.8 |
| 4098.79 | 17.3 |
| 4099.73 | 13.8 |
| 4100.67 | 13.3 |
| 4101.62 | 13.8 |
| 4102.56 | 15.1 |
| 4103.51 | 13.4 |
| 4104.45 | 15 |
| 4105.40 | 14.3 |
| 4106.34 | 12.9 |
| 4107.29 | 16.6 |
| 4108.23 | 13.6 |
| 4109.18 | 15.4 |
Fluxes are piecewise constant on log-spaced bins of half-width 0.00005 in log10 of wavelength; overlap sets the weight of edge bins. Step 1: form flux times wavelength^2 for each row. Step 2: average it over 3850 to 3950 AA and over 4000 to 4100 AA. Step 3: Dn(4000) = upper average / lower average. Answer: 1.9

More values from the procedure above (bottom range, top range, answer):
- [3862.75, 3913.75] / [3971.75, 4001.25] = 1.42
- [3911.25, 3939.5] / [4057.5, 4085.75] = 2.05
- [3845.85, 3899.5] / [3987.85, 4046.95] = 1.95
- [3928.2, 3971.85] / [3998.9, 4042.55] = 2.12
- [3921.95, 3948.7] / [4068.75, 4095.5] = 2.45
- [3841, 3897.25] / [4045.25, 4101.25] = 2.06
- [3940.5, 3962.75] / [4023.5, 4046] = 1.61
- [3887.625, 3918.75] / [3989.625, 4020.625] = 1.51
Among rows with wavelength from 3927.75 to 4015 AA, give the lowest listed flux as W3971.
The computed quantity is 2.08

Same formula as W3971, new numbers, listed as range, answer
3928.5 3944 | 2.13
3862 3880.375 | 7.08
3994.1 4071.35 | 11.6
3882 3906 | 6.78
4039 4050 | 13.9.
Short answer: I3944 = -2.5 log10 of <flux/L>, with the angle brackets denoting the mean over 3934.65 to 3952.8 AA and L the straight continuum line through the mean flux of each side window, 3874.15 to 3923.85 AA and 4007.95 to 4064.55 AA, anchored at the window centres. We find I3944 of 0.38 mag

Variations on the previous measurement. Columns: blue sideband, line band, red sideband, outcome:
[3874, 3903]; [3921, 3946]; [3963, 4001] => 0.43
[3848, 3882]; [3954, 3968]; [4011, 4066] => 0.35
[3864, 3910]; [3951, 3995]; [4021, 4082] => 0.22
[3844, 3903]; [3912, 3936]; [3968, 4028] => 0.24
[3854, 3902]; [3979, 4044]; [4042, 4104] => -0.14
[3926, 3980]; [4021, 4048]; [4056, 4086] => -0.22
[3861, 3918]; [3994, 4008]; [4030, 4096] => -0.10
